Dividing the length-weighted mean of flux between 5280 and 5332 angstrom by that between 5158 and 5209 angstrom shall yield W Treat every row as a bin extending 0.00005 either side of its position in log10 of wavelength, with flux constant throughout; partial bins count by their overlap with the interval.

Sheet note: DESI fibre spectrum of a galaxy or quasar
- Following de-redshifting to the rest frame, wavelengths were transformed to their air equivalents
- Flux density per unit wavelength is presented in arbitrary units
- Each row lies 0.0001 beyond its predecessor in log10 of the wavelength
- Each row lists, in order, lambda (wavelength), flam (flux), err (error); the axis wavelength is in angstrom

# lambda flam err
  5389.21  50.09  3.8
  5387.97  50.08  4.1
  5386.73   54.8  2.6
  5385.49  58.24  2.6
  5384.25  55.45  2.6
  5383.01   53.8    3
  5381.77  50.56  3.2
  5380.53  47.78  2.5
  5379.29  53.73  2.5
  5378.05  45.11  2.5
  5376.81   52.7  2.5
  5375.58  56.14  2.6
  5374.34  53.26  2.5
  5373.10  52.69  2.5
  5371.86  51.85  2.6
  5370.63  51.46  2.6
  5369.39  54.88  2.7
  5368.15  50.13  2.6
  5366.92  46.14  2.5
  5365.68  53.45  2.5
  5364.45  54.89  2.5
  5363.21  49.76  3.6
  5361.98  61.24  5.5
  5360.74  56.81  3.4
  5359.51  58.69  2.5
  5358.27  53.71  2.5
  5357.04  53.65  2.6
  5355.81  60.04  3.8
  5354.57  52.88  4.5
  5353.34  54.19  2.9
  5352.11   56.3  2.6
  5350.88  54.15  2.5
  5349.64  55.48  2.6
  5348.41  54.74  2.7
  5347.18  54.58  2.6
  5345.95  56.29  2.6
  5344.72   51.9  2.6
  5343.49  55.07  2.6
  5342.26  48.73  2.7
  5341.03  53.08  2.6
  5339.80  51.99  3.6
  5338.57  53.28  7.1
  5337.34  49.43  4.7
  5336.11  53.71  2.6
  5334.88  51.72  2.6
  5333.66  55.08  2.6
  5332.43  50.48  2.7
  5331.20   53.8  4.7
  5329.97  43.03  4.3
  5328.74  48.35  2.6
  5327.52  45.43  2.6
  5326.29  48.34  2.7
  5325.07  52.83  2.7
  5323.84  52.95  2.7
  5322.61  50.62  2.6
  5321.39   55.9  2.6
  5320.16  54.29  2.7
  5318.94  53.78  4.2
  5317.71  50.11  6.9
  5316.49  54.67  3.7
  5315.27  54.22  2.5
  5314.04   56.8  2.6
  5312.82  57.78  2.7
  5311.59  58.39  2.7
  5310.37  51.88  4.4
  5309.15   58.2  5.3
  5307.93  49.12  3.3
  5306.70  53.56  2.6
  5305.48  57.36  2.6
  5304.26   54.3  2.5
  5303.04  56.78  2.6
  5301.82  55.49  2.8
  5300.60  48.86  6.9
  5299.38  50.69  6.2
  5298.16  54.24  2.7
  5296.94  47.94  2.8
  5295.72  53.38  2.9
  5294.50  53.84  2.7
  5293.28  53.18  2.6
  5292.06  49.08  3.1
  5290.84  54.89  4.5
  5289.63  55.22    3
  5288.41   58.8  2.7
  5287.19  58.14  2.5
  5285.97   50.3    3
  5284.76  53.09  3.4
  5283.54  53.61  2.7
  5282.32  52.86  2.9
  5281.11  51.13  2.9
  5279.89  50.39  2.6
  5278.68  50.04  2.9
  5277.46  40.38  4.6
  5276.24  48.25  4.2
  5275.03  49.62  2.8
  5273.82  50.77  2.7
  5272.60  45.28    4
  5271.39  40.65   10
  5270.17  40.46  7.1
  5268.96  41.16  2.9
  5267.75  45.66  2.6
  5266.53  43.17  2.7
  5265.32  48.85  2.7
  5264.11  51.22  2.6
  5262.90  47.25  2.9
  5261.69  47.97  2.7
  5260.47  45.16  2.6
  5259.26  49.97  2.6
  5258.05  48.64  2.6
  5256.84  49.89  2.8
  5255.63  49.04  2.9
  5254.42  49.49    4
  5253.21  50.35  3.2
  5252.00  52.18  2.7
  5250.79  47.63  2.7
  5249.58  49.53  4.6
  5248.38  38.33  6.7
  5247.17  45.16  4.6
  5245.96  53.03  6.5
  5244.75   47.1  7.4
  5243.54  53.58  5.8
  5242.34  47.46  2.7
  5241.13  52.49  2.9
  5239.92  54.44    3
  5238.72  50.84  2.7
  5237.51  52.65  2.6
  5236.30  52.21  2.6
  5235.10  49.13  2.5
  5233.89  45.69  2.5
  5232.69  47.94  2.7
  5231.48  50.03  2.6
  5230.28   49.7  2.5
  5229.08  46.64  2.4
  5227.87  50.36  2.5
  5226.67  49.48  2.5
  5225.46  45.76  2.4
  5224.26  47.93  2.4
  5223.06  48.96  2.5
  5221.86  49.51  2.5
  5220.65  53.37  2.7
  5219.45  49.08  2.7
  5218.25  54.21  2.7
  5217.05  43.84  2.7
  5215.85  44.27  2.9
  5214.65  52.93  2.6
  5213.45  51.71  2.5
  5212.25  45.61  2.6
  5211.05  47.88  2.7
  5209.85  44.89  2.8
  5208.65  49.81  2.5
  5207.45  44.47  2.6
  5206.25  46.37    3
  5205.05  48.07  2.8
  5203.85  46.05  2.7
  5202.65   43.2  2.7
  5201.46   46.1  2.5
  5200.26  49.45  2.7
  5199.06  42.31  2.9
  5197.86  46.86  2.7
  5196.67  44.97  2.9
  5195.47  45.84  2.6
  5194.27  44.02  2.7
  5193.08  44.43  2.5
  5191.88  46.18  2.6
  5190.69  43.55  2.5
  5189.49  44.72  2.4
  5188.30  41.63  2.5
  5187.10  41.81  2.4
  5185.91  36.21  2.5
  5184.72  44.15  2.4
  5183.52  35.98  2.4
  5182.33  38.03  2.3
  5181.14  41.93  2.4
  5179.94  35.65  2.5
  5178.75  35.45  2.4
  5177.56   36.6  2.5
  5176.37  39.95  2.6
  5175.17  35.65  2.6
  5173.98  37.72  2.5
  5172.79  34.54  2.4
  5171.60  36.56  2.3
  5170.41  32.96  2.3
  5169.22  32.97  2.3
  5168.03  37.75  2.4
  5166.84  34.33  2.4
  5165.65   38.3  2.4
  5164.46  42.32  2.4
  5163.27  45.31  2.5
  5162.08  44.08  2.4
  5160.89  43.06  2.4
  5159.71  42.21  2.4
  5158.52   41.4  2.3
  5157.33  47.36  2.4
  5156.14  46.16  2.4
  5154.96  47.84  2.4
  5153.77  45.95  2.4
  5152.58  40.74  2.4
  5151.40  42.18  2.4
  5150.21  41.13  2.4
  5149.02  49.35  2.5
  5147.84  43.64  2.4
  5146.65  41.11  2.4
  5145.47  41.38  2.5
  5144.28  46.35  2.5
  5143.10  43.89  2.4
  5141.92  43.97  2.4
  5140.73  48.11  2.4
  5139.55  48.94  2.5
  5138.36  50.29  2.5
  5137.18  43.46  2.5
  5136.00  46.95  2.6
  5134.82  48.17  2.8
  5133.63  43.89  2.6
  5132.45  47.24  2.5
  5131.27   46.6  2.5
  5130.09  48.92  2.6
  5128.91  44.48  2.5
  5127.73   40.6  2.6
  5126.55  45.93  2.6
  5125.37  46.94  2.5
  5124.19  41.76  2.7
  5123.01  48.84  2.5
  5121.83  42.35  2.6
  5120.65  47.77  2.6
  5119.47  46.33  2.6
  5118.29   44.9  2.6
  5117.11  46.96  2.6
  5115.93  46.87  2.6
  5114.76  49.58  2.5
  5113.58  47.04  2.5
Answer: 1.3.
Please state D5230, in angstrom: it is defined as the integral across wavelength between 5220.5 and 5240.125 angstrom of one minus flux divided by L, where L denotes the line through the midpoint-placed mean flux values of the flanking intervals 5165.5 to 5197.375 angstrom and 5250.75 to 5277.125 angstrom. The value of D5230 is -2.4 angstrom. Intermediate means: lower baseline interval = 39.4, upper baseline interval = 47.3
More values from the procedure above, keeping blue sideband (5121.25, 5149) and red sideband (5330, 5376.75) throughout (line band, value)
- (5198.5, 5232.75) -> 0.4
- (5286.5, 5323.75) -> -1.6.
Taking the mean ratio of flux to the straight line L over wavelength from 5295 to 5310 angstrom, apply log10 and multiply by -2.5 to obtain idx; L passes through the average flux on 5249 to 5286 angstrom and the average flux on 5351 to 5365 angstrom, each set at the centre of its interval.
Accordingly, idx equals -0.05 mag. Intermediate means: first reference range 48.2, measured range 53.3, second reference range 55.6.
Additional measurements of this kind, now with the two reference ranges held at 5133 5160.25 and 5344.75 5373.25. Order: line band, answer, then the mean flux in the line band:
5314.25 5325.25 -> -0.02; 53.4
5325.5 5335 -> 0.07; 49.5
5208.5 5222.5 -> -0.02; 48.9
